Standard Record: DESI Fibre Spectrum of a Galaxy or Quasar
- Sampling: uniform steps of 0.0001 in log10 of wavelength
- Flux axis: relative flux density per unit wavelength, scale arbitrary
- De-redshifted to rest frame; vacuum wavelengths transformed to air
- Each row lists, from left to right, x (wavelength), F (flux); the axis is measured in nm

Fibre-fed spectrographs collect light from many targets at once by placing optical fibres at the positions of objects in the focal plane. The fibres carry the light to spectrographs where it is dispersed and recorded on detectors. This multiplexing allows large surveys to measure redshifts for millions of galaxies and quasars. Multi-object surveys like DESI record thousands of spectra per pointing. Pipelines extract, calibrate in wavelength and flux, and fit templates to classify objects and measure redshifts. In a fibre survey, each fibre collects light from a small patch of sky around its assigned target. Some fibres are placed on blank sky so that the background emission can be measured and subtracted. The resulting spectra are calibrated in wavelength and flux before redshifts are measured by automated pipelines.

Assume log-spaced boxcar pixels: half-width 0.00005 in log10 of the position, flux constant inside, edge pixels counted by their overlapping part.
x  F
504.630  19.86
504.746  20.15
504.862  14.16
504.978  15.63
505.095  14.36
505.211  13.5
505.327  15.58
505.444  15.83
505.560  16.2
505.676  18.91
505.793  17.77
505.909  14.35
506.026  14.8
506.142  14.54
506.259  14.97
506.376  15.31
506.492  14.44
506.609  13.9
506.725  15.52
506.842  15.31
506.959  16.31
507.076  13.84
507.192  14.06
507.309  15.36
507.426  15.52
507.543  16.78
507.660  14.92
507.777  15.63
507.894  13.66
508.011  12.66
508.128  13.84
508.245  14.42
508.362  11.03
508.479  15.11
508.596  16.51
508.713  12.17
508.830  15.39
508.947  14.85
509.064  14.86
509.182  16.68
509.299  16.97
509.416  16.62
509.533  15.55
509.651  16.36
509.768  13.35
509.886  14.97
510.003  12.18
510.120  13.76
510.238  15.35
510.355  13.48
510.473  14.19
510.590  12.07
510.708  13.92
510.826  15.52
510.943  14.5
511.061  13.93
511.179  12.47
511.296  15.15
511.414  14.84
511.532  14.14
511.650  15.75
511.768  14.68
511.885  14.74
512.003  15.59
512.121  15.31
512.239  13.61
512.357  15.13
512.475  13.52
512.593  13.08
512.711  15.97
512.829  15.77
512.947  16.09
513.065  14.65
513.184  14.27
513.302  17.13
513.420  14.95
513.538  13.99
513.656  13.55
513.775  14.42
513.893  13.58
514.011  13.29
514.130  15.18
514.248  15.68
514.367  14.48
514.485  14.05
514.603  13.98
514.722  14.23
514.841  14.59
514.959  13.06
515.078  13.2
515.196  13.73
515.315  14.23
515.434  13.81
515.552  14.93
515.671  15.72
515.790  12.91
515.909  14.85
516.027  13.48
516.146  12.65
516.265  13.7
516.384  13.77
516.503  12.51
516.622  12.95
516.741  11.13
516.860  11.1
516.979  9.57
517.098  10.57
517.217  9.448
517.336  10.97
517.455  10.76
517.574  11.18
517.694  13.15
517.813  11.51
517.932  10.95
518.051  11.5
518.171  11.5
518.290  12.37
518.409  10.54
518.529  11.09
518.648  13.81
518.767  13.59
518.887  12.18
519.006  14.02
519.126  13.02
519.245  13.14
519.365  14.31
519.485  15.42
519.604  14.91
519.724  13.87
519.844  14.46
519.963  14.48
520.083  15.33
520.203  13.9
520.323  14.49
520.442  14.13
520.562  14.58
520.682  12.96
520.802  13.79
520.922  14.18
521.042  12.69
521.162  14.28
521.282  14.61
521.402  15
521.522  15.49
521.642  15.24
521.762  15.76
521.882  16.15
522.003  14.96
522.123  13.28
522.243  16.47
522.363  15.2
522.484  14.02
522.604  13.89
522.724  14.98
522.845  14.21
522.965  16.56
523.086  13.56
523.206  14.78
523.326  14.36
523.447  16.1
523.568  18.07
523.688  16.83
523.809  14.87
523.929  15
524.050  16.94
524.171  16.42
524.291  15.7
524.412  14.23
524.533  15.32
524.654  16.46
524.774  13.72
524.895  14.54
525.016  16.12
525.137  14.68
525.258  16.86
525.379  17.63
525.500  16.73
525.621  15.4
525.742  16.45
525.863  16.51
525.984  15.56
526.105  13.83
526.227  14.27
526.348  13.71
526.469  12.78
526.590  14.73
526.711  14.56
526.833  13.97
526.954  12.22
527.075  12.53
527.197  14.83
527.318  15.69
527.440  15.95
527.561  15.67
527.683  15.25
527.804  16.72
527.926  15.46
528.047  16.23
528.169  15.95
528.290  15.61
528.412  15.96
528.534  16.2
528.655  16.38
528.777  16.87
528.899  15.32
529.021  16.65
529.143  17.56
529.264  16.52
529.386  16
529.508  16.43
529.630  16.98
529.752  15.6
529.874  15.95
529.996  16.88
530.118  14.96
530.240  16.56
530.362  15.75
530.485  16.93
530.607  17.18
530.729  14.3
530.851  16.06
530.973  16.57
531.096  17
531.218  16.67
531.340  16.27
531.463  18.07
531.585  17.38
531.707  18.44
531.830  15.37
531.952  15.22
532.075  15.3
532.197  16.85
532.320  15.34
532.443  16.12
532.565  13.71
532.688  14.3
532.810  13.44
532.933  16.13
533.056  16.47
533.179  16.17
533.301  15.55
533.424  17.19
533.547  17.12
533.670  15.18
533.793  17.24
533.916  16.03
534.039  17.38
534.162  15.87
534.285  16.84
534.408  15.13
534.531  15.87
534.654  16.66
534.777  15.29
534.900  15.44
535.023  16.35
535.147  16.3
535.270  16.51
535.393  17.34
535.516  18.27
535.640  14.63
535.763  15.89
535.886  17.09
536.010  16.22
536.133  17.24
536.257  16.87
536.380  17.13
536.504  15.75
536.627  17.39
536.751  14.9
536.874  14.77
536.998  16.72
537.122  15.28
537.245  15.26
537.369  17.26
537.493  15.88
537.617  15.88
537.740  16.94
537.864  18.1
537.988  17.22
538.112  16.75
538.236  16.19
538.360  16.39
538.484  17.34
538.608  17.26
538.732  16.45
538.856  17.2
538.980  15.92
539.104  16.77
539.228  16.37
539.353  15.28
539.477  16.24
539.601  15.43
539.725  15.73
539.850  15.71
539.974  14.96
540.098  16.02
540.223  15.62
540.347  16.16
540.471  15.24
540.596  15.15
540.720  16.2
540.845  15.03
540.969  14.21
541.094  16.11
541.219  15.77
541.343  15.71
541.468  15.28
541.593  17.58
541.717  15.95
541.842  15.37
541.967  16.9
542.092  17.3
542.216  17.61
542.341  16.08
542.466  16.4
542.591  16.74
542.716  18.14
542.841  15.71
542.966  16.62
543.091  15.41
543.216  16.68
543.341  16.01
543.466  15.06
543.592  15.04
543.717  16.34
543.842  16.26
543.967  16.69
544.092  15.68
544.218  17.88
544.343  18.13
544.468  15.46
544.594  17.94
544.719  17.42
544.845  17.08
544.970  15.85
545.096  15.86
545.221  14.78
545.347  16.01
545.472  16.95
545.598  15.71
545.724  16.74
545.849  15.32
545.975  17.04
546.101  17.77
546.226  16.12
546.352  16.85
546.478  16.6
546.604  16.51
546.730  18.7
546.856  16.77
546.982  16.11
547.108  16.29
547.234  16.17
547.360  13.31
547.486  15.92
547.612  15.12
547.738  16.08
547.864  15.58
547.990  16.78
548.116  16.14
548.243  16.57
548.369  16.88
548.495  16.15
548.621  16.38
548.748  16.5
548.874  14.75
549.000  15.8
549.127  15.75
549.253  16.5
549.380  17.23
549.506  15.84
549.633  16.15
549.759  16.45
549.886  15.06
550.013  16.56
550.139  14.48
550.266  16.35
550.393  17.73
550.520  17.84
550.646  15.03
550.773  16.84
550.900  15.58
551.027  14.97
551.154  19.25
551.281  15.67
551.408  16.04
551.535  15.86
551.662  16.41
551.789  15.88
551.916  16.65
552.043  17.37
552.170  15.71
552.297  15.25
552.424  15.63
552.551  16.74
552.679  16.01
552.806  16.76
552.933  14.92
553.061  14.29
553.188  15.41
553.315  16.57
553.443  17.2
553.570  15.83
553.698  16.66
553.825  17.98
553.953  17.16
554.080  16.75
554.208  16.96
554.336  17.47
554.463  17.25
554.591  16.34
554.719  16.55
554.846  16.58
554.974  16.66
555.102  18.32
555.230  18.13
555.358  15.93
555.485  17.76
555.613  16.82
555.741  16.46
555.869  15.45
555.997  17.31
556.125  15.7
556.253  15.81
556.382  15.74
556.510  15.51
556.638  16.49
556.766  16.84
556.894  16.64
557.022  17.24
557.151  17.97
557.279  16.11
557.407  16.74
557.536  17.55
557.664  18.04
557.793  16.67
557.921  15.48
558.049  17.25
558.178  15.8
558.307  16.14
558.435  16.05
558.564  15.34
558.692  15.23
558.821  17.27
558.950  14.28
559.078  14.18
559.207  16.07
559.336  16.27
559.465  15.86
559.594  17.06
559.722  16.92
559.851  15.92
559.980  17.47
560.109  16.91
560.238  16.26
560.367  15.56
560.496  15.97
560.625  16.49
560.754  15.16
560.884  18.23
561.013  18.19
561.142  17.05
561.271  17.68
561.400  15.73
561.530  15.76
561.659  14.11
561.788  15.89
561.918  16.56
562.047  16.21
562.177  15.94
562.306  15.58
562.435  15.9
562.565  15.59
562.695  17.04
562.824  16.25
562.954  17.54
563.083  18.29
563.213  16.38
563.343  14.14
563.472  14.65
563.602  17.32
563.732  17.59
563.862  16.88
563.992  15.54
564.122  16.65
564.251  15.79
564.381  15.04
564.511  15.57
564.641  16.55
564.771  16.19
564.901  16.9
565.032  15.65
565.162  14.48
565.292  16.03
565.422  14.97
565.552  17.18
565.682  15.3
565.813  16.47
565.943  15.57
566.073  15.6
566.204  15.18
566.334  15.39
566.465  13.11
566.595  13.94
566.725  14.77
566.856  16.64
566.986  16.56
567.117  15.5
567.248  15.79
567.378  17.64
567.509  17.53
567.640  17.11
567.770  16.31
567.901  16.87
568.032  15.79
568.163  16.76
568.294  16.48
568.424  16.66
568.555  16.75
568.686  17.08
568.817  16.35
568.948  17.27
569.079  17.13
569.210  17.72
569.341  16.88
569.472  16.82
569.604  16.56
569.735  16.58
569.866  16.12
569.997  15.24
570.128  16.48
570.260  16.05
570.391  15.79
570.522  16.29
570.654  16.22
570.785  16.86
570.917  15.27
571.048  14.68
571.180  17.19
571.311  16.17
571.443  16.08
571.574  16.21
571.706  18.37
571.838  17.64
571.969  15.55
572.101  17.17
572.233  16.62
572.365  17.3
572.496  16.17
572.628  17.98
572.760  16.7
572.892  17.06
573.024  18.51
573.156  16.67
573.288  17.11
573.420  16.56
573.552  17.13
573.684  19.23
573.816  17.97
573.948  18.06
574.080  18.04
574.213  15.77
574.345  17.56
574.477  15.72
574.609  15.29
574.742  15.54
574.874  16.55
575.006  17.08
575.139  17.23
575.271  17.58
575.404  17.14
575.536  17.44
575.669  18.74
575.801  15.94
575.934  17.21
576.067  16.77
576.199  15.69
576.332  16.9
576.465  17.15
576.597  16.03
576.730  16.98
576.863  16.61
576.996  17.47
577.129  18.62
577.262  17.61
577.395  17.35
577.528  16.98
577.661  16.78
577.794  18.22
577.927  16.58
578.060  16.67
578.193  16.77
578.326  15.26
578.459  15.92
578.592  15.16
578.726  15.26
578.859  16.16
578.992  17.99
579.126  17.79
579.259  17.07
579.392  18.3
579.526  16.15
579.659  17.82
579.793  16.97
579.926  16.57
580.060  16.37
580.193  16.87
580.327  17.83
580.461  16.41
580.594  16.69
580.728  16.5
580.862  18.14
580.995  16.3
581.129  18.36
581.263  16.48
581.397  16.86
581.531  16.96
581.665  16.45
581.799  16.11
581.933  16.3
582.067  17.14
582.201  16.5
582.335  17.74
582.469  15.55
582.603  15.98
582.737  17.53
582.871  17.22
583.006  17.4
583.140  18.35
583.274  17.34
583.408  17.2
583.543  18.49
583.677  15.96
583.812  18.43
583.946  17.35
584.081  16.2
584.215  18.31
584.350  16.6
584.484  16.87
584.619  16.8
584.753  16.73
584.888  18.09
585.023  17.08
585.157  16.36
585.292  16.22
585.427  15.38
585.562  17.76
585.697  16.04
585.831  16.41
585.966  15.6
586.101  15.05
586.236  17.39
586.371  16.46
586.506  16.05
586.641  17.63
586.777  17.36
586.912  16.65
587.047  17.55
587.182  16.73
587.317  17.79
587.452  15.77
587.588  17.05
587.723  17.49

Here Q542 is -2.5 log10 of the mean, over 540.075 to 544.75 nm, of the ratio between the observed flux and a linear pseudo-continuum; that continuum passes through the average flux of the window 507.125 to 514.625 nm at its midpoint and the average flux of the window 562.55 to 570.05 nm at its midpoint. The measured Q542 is -0.05 mag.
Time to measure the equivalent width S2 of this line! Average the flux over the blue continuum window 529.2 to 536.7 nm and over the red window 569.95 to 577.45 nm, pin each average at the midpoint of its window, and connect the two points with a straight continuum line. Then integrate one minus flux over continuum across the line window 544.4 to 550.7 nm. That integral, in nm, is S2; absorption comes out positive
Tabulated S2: 0.08 nm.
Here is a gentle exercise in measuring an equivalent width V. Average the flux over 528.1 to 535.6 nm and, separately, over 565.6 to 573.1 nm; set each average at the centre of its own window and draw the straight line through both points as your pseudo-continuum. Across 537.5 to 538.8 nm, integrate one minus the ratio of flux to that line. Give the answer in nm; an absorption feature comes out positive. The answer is -0.05 nm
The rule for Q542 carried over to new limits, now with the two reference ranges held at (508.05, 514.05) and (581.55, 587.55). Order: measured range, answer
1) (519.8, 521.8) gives 0.034 mag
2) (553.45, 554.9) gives -0.064 mag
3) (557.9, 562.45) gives -0.005 mag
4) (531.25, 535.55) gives -0.062 mag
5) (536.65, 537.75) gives -0.034 mag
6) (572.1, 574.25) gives -0.052 mag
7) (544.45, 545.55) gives -0.052 mag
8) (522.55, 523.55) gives 0.000 mag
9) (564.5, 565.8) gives 0.024 mag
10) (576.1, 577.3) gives -0.024 mag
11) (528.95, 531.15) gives -0.079 mag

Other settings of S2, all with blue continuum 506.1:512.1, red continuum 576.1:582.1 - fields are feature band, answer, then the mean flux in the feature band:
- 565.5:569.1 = 0.07 nm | 16.2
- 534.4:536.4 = -0.12 nm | 16.4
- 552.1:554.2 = -0.02 nm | 16.2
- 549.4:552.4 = -0.05 nm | 16.2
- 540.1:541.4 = 0.01 nm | 15.5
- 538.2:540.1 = -0.07 nm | 16.2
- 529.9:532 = -0.15 nm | 16.4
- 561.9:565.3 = 0.04 nm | 16.2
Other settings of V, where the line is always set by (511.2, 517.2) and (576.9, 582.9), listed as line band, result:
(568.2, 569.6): -0.042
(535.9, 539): -0.305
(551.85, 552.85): -0.037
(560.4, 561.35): -0.050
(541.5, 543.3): -0.157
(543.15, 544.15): -0.044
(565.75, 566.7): 0.074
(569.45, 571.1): 0.040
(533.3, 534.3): -0.111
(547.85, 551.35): -0.155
